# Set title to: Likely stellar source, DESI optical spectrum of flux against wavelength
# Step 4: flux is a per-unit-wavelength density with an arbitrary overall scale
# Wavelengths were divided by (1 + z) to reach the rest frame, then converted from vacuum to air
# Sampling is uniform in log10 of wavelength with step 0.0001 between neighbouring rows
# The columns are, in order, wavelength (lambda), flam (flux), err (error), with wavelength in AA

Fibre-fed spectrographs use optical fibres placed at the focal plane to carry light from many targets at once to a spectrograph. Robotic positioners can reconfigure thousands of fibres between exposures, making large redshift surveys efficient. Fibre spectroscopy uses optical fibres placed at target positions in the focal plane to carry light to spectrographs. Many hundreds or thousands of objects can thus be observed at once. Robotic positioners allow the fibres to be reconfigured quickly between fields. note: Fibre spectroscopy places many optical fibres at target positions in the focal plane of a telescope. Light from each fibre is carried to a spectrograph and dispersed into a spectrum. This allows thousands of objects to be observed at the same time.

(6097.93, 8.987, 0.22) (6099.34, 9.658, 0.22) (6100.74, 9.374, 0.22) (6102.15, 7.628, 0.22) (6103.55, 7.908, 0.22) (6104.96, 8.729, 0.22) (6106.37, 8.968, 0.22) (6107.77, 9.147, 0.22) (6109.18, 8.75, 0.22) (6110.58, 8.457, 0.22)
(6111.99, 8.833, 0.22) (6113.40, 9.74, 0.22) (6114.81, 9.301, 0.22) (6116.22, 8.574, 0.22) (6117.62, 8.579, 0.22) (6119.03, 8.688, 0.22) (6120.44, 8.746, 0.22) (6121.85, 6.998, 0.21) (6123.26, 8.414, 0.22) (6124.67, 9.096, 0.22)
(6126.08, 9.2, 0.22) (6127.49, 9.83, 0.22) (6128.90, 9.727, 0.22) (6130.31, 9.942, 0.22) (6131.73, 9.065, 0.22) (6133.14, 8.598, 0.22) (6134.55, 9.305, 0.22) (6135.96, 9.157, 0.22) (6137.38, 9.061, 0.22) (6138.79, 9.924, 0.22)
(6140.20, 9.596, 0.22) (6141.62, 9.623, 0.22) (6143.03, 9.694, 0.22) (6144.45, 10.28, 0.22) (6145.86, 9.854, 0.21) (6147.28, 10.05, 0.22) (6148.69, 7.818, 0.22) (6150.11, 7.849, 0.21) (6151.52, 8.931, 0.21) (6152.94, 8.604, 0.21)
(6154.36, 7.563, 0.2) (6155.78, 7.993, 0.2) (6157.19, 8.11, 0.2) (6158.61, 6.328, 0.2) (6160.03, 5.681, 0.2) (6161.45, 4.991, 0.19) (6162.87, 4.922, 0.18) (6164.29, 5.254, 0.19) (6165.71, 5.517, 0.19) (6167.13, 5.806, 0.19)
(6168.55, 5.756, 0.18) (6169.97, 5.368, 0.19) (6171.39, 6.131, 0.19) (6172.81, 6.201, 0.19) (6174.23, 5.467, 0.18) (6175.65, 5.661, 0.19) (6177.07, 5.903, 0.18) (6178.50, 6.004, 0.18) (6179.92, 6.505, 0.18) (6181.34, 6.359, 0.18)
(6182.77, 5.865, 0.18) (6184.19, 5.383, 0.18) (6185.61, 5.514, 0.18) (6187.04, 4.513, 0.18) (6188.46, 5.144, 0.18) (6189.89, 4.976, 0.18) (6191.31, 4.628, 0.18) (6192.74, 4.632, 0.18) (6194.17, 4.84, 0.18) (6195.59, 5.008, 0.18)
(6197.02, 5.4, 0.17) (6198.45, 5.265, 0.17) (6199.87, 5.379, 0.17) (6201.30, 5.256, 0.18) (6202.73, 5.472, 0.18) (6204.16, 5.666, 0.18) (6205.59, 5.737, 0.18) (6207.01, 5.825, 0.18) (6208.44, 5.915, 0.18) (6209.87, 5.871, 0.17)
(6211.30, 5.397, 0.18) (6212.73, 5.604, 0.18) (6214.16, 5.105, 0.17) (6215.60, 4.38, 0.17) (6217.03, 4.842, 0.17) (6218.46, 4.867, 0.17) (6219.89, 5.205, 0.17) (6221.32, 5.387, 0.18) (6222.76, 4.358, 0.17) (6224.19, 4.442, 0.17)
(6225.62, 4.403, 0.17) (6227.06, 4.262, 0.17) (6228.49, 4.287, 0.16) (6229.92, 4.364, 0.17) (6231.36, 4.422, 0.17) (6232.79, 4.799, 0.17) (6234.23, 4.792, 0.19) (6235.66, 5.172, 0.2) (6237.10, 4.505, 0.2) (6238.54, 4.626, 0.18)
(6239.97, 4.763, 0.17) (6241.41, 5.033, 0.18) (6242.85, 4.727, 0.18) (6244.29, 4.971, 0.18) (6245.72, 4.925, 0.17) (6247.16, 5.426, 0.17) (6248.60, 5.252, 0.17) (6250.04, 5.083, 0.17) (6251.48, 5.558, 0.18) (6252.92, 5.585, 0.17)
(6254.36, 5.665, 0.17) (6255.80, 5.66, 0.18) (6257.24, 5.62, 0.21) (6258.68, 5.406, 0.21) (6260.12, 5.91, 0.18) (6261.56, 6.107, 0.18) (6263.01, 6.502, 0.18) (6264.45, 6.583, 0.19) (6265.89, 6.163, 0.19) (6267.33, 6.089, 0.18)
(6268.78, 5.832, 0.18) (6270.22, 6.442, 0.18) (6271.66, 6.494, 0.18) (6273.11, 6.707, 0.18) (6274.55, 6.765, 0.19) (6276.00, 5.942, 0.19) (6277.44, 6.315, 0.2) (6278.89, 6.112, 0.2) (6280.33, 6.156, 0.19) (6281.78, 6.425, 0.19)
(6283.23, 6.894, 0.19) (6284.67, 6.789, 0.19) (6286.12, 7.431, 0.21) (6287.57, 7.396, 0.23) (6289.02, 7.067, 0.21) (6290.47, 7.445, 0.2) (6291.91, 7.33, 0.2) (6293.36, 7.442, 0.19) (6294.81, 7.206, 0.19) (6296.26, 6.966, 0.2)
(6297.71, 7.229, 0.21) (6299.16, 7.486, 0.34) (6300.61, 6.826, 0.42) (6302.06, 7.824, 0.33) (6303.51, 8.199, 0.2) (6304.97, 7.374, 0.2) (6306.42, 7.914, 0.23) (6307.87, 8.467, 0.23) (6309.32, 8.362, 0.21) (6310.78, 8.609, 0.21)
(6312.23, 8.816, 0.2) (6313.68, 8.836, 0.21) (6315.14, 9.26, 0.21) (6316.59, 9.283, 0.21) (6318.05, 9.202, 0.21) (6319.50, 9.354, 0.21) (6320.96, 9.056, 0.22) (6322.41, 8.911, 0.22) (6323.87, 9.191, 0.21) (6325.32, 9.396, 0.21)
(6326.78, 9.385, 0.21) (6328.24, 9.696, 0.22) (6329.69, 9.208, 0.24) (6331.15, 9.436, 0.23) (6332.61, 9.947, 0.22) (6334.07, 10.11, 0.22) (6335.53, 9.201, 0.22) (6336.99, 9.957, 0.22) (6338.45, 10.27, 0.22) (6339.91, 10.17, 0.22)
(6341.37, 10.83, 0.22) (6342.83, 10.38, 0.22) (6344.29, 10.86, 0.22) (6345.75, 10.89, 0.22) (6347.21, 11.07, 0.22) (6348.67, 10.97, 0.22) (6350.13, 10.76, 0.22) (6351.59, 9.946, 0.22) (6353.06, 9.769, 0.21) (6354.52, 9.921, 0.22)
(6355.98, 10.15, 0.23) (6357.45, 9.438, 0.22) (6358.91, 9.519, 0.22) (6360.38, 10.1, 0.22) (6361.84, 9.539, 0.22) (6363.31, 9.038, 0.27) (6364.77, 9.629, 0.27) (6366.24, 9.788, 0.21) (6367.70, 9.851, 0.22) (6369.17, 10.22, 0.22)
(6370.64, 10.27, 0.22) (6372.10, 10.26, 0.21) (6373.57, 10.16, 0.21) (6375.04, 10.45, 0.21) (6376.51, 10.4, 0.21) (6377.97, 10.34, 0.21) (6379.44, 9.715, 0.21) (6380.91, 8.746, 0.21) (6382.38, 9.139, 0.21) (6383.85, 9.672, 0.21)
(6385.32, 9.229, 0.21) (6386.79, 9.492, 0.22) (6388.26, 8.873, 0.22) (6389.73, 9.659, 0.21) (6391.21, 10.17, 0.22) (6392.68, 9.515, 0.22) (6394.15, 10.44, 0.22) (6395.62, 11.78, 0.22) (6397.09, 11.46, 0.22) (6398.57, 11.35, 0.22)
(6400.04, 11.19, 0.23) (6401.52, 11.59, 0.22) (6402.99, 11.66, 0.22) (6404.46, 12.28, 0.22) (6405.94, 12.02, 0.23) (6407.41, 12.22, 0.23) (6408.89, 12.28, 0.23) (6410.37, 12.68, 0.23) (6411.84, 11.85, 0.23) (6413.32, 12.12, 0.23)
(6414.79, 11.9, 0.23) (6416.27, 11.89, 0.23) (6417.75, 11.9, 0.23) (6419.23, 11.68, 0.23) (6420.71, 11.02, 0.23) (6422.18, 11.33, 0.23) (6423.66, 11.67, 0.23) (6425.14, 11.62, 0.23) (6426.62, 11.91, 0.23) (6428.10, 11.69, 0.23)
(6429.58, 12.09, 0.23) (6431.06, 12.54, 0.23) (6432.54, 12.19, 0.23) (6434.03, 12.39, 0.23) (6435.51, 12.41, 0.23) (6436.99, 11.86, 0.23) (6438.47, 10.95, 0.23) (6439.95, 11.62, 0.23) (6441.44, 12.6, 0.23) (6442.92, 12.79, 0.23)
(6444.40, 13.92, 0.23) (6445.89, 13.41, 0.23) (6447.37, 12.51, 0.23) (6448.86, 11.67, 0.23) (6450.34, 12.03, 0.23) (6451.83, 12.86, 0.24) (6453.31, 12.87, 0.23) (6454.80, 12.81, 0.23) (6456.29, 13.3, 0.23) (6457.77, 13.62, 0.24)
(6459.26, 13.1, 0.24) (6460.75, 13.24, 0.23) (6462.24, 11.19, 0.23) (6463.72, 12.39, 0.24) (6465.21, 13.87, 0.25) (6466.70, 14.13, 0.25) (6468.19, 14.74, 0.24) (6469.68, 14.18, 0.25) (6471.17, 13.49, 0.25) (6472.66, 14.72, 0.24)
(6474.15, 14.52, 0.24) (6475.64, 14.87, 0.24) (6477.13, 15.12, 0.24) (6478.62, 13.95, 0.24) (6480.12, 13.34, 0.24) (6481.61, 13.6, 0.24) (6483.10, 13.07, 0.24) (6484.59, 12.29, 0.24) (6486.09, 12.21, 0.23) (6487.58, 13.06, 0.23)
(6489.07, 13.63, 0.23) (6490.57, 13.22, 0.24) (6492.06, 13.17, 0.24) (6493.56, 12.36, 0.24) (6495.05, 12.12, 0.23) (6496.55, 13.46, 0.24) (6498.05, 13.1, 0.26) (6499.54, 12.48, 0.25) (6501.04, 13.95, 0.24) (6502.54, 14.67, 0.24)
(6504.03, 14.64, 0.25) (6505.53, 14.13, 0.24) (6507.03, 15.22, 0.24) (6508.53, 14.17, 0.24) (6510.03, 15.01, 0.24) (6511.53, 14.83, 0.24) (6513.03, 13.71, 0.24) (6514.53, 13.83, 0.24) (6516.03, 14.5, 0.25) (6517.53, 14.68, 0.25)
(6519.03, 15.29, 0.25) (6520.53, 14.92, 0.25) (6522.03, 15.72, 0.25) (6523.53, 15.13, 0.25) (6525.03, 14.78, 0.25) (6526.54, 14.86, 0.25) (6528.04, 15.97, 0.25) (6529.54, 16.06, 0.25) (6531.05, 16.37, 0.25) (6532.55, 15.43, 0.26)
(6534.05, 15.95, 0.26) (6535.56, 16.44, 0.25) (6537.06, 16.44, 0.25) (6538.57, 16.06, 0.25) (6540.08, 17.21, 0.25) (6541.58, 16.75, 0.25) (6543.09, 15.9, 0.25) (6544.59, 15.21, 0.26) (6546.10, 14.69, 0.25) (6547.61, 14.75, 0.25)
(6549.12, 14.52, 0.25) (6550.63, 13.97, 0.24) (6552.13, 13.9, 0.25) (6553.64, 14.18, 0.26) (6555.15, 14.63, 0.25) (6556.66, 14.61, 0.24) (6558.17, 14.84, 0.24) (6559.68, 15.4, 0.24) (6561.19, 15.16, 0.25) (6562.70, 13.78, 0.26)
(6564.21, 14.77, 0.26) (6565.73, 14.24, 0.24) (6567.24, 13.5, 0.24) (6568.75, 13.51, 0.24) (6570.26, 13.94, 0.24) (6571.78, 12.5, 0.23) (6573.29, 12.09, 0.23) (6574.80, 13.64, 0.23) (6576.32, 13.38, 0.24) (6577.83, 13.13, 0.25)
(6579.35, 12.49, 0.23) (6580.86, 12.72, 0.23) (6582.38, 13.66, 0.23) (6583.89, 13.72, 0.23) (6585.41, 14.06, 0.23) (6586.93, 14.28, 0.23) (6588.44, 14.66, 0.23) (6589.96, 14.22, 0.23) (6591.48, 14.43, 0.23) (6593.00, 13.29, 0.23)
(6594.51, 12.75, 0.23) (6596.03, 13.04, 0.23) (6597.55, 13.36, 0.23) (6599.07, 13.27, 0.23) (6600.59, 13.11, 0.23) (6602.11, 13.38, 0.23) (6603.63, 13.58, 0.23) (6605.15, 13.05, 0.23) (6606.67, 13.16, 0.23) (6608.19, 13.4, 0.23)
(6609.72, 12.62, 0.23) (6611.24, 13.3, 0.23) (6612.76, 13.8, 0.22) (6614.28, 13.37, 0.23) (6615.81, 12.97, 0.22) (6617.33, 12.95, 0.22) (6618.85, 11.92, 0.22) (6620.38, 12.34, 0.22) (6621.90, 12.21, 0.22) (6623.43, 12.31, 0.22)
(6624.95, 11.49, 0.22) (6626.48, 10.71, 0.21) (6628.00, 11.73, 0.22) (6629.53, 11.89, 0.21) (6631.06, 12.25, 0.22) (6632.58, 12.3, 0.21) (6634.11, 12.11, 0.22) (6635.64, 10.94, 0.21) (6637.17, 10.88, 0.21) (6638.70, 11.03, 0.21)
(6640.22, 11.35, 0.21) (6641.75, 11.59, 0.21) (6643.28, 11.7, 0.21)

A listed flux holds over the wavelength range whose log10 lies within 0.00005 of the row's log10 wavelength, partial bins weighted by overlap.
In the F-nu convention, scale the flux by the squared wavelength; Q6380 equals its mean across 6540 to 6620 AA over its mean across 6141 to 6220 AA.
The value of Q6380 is 2.54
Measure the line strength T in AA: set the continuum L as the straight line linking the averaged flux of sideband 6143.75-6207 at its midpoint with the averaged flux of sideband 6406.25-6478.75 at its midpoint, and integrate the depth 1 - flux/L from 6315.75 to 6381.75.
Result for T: 3.3 AA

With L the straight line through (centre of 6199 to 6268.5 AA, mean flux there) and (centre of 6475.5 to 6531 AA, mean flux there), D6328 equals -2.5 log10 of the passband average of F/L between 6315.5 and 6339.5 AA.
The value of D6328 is -0.14 mag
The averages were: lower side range 5.24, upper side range 14.1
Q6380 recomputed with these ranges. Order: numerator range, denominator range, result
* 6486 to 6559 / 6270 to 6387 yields 1.75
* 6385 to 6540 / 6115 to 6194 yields 1.96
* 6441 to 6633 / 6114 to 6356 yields 2.12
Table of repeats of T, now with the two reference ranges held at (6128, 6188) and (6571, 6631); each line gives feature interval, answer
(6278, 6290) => 2.92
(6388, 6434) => -4.10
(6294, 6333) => 3.35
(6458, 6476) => -3.77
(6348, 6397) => 0.84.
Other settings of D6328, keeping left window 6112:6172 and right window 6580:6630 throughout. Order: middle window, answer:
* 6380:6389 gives 0.17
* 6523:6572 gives -0.21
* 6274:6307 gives 0.35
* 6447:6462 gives -0.11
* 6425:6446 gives -0.09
